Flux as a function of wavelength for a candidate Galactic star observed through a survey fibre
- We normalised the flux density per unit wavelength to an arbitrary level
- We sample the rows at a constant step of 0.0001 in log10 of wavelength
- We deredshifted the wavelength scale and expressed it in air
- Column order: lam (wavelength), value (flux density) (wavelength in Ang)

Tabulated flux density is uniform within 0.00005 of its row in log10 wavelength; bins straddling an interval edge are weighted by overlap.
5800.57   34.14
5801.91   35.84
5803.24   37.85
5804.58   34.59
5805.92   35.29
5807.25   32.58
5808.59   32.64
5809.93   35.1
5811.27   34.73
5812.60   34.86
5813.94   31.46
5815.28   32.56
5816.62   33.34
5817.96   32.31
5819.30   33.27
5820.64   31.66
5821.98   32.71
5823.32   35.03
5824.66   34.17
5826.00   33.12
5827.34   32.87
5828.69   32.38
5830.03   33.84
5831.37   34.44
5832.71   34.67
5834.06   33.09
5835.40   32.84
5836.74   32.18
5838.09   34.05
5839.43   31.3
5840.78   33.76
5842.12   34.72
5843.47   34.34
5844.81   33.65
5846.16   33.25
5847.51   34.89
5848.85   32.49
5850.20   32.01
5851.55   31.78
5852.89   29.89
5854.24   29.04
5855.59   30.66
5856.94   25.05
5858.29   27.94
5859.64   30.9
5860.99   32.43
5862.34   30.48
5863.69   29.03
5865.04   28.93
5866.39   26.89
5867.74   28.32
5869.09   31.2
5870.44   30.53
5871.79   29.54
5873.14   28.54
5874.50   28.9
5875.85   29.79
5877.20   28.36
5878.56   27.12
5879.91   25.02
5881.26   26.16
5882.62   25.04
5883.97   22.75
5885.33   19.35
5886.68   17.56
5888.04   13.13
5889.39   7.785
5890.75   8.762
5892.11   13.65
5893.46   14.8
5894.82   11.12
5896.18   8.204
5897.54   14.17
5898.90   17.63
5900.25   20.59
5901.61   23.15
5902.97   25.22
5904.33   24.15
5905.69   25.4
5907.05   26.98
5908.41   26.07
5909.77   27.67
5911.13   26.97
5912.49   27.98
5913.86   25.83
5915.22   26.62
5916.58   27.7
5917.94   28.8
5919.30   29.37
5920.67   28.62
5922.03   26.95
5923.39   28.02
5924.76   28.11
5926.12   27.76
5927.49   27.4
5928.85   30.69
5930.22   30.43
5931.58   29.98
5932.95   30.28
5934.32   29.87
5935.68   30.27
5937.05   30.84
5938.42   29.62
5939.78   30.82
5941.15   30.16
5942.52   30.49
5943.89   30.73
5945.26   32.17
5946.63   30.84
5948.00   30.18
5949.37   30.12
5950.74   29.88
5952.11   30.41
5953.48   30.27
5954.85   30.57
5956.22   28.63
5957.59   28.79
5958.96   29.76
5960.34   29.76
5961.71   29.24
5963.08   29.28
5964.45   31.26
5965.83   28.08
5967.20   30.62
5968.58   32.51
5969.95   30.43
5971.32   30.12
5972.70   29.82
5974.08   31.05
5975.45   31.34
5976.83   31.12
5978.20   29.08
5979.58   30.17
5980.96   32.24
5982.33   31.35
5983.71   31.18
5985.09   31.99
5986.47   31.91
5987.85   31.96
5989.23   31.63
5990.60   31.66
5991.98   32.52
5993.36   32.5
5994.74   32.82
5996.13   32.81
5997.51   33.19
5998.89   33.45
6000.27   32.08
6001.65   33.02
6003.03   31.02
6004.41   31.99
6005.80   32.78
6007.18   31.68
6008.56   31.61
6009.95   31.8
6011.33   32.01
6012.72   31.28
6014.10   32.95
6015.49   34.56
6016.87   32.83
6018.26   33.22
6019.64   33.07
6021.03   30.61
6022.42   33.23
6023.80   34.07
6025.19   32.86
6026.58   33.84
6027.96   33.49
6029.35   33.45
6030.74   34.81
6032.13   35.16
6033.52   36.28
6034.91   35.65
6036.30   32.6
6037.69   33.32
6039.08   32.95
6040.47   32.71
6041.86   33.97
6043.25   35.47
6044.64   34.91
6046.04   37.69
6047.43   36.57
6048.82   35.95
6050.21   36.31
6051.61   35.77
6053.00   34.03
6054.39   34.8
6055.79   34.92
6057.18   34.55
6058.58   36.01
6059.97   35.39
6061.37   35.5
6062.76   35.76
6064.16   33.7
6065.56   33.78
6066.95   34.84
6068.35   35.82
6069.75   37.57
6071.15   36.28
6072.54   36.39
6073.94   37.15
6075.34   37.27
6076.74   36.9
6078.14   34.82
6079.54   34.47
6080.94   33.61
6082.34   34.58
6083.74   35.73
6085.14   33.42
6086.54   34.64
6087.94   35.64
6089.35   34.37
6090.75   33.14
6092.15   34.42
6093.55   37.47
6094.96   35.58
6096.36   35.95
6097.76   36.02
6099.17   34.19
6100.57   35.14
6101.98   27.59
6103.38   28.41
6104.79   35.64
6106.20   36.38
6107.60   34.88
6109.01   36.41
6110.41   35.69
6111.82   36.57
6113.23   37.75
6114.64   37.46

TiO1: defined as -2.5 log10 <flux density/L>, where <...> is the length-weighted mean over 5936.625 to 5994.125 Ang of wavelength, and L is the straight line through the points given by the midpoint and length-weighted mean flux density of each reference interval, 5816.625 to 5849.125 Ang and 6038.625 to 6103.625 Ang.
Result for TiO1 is 0.12 mag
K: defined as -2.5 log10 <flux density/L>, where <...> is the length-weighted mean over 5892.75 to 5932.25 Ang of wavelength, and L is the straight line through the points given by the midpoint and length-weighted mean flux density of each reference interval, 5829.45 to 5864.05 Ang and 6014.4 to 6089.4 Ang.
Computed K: 0.313 mag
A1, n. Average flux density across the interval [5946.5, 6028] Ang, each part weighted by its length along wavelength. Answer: 31.5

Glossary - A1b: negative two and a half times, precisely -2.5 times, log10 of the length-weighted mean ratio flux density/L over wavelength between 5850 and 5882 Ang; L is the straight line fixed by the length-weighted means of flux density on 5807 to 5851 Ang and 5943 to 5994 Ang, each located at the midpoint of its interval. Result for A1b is 0.126 mag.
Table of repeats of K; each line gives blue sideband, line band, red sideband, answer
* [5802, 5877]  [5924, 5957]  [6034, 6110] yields 0.115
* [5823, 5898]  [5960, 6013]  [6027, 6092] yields 0.031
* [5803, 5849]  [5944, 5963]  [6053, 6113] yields 0.144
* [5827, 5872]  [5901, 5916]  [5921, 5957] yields 0.169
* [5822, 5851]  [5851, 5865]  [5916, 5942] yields 0.098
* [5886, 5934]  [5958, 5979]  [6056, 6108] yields -0.116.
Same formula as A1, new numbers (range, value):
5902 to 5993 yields 29.6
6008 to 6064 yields 34.2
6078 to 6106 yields 34.3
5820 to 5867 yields 32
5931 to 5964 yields 30.1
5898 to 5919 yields 25.4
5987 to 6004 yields 32.4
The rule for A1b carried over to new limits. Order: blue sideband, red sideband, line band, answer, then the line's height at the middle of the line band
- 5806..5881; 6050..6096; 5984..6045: 0.04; 34.4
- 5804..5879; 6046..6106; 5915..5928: 0.18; 33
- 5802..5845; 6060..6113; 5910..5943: 0.18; 34.2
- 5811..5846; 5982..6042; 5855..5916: 0.36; 33.2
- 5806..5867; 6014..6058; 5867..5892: 0.36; 32.8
